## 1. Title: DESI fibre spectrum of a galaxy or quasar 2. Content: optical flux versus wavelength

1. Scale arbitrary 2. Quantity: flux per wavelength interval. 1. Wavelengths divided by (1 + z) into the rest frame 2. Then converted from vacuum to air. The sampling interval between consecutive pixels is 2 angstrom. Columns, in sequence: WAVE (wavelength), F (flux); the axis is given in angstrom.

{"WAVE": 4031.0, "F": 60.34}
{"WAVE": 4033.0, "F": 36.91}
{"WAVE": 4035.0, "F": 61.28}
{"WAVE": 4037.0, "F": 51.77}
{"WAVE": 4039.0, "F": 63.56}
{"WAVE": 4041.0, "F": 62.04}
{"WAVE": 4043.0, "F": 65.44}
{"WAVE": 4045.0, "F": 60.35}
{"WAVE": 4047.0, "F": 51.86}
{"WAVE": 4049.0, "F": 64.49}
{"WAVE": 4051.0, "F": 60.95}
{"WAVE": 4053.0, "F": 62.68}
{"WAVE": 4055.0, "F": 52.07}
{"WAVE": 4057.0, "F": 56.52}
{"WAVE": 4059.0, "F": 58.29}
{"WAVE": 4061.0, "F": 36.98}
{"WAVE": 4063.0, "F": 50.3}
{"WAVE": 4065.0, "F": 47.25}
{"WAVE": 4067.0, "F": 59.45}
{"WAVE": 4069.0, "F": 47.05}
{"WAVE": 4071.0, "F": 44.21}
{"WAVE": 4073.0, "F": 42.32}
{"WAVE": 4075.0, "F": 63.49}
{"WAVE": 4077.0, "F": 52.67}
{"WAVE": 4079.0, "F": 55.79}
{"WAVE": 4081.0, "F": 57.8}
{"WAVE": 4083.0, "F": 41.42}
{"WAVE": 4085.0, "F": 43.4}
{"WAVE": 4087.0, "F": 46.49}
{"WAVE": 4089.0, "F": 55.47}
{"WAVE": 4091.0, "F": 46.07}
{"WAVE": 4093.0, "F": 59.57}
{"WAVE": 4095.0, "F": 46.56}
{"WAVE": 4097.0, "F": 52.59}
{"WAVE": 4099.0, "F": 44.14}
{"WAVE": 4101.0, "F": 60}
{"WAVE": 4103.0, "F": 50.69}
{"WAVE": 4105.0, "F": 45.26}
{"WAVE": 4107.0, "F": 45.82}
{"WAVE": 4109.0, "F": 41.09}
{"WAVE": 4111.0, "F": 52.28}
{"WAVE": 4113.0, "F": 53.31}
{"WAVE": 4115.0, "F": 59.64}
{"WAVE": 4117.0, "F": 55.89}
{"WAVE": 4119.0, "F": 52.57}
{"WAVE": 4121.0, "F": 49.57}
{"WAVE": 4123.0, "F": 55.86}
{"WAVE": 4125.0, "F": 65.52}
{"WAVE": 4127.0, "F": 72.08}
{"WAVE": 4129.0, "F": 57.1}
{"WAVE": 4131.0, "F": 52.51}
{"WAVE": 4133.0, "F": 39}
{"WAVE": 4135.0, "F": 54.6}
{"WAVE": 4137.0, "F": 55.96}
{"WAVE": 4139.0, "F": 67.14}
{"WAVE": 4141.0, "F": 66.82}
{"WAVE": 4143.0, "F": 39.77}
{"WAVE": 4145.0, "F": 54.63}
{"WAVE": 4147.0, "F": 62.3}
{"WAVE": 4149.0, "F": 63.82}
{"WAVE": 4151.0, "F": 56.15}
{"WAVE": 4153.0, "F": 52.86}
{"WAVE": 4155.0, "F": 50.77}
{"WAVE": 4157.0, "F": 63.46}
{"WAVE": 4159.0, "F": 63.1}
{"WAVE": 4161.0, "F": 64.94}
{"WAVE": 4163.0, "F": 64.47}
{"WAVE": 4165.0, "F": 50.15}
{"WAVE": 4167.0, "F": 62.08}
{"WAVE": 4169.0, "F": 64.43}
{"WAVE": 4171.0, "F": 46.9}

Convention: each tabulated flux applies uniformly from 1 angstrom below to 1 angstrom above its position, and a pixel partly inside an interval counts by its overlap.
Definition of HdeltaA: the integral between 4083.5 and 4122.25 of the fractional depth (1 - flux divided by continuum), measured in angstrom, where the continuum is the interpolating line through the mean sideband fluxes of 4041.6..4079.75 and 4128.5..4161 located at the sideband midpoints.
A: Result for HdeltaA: 3.49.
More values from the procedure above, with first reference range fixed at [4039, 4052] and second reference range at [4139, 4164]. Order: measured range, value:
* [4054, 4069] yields 2.3 angstrom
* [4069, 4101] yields 5.3 angstrom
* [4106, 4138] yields 3.0 angstrom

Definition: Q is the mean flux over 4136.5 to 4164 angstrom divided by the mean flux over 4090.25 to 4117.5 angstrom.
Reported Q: 1.2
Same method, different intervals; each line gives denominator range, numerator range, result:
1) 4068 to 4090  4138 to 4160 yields 1.16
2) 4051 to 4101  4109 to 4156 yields 1.09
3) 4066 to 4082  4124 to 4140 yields 1.10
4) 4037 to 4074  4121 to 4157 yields 1.04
